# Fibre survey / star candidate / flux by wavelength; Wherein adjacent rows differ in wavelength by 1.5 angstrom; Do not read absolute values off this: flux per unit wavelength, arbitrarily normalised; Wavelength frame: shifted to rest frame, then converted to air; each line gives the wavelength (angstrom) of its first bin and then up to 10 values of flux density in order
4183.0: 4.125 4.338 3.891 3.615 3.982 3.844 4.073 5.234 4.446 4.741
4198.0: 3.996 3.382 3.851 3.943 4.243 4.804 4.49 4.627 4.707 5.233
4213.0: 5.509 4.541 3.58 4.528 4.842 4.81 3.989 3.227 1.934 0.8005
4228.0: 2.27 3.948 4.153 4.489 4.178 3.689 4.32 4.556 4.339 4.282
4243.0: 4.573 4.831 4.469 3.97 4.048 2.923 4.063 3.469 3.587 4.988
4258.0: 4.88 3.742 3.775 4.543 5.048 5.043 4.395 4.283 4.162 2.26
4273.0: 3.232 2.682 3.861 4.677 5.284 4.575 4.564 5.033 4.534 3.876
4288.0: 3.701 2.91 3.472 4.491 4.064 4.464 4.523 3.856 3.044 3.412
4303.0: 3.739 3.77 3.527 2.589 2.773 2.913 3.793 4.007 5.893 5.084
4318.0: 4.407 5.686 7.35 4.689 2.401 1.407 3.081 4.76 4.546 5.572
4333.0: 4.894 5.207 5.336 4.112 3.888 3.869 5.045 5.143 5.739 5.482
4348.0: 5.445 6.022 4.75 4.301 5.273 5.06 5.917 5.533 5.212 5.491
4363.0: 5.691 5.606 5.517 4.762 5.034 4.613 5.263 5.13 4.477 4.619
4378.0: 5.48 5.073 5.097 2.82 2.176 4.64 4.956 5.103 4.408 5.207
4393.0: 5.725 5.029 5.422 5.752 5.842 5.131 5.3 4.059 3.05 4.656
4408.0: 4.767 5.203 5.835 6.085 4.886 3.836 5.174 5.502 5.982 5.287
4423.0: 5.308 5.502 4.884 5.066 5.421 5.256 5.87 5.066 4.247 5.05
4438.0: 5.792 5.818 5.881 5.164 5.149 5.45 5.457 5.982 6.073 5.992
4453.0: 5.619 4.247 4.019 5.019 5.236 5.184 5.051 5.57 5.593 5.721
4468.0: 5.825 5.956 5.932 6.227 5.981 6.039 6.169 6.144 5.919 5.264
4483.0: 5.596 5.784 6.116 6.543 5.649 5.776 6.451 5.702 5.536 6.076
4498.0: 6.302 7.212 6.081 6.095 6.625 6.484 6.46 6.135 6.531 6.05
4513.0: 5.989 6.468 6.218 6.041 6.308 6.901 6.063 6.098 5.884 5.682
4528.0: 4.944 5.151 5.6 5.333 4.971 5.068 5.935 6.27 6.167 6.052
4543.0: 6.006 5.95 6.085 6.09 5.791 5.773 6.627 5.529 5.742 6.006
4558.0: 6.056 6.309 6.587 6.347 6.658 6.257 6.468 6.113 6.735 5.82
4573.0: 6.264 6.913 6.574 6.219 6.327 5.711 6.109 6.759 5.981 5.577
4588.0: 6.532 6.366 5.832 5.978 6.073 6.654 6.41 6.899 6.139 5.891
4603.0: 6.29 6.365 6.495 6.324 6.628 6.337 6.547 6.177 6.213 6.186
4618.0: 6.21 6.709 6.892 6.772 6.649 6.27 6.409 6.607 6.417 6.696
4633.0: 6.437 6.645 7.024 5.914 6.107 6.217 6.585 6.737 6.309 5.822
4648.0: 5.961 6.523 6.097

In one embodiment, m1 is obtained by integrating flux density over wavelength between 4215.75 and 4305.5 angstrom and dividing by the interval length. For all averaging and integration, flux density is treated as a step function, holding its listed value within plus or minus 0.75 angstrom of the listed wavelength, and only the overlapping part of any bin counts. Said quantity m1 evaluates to 3.98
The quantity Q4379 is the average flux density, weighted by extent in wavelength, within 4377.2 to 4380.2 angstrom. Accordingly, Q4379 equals 5.27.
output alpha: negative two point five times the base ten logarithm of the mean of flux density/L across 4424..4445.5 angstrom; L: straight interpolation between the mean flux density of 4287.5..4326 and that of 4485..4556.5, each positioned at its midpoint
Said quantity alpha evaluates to -0.03 mag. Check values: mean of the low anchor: 3.94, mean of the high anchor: 6.01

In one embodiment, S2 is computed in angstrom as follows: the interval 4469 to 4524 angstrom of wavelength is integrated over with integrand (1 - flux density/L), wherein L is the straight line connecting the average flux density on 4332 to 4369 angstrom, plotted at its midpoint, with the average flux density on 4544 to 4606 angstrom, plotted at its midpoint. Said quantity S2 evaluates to -2.75 angstrom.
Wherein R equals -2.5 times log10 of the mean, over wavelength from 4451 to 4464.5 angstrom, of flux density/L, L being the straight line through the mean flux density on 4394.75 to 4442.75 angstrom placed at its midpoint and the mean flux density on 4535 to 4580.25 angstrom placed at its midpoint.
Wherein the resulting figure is 0.08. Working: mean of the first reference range 5.19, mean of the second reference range 6.16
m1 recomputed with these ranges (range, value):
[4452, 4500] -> 5.73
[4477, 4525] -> 6.15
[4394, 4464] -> 5.22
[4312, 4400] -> 4.89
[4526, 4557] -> 5.75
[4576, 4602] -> 6.22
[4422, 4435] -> 5.24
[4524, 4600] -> 6.06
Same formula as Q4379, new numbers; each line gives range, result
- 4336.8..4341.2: 3.96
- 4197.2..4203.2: 3.8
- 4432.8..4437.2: 4.78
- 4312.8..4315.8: 4.97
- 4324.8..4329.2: 3.08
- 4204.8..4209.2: 4.64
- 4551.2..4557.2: 5.97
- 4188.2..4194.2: 4.27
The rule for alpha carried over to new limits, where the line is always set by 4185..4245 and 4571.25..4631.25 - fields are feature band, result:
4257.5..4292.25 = 0.09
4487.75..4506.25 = -0.08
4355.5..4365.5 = -0.12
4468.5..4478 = -0.08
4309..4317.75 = 0.12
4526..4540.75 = 0.08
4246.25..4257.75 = 0.10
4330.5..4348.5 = -0.03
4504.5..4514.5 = -0.09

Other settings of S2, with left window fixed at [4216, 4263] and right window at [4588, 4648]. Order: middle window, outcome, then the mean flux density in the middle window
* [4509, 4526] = -1.4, 6.22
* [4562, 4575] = -0.7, 6.39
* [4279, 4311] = 3.3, 3.84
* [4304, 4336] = 1.6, 4.24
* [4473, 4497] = -1.7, 5.92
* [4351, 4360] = -0.9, 5.18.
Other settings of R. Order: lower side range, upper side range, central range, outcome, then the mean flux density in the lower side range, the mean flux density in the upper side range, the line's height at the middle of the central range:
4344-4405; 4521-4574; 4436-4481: -0.018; 5.03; 5.96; 5.48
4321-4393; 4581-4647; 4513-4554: -0.003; 4.8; 6.37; 5.88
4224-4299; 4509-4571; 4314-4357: -0.066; 3.99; 6.02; 4.53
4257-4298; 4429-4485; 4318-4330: 0.068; 4.15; 5.52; 4.51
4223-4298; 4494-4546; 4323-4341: 0.113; 3.99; 6.02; 4.55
